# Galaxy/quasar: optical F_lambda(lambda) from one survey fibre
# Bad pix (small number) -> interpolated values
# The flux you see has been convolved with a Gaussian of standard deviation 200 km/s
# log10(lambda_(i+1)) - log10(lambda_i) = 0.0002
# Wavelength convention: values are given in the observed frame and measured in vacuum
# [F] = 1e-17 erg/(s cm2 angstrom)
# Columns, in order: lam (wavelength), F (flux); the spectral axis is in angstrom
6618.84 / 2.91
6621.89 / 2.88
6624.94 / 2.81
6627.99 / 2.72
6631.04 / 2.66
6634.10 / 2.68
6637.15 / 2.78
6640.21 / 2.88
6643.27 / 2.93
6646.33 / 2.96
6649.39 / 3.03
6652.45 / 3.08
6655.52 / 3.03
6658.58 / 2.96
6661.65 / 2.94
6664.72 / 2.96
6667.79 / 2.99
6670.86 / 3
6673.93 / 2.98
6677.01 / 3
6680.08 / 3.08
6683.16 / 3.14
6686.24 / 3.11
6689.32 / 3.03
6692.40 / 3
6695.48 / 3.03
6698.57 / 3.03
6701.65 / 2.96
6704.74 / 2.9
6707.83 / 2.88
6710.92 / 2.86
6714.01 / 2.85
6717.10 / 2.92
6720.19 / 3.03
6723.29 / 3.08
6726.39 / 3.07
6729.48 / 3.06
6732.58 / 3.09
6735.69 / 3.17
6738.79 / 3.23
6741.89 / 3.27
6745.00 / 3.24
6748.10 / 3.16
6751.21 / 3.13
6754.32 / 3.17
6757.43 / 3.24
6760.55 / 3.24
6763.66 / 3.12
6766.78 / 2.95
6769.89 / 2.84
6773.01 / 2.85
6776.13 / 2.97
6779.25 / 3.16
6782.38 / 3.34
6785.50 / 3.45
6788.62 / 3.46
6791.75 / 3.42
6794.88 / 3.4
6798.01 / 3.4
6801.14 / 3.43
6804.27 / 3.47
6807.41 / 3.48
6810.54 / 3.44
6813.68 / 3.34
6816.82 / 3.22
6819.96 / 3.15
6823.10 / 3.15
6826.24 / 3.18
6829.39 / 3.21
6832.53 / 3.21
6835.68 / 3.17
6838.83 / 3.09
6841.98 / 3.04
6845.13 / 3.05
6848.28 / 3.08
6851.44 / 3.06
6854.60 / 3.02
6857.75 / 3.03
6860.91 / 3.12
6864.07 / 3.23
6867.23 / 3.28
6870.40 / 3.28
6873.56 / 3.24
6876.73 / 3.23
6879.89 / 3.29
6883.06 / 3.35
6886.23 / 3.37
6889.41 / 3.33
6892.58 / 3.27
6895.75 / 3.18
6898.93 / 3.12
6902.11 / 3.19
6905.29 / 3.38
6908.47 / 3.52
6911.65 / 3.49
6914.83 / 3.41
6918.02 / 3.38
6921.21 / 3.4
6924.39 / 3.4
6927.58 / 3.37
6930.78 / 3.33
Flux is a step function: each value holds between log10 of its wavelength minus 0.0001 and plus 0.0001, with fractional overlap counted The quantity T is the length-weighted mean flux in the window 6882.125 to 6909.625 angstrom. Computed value 3.3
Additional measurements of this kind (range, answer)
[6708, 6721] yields 2.91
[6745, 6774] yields 3.09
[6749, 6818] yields 3.25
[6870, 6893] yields 3.3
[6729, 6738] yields 3.12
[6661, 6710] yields 3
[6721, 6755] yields 3.15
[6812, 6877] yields 3.16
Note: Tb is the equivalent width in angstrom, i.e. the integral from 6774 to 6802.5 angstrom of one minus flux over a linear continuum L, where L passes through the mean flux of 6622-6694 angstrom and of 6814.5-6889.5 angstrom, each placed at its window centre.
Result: -2.04 angstrom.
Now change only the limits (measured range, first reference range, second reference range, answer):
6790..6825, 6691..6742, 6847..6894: -2.5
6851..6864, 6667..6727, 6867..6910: 0.7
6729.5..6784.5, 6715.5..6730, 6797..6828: 0.2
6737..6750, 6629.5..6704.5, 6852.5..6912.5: -0.6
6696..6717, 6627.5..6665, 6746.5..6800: 0.8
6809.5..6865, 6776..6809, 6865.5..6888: 3.0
